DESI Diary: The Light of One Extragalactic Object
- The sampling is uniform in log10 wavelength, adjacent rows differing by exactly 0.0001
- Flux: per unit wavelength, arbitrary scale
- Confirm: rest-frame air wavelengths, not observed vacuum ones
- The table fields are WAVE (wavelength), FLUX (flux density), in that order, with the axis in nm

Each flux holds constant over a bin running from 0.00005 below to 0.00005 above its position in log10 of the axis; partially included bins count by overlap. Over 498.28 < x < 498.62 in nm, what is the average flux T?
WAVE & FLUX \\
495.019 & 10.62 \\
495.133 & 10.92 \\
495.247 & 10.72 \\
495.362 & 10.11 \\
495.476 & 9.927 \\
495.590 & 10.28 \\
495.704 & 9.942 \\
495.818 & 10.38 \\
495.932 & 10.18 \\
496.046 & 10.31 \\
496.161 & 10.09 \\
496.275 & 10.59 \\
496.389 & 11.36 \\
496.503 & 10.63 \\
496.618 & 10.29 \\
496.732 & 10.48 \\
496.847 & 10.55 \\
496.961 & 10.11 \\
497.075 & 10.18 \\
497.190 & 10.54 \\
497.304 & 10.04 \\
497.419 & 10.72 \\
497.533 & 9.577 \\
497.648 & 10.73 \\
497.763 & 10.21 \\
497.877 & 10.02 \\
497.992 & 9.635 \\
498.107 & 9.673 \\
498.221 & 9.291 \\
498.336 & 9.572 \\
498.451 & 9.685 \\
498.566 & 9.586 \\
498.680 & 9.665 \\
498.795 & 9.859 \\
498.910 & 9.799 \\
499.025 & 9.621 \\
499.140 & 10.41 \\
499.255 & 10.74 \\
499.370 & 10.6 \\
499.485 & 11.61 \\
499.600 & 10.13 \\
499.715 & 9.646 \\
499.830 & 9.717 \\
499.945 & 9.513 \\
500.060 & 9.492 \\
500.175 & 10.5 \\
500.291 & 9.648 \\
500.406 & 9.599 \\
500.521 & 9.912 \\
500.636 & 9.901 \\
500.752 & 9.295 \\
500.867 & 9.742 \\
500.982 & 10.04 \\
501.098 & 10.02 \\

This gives 9.6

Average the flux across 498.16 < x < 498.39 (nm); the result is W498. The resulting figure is 9.45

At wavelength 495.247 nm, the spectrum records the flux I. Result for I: 10.72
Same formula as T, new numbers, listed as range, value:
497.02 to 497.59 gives 10.2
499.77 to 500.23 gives 9.81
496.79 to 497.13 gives 10.3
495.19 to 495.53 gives 10.2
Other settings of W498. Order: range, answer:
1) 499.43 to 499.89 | 10.3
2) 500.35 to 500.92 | 9.69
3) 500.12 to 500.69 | 9.91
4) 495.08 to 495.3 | 10.8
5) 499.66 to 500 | 9.63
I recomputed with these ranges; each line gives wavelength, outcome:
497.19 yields 10.54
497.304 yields 10.04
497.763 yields 10.21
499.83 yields 9.717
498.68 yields 9.665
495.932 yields 10.18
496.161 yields 10.09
